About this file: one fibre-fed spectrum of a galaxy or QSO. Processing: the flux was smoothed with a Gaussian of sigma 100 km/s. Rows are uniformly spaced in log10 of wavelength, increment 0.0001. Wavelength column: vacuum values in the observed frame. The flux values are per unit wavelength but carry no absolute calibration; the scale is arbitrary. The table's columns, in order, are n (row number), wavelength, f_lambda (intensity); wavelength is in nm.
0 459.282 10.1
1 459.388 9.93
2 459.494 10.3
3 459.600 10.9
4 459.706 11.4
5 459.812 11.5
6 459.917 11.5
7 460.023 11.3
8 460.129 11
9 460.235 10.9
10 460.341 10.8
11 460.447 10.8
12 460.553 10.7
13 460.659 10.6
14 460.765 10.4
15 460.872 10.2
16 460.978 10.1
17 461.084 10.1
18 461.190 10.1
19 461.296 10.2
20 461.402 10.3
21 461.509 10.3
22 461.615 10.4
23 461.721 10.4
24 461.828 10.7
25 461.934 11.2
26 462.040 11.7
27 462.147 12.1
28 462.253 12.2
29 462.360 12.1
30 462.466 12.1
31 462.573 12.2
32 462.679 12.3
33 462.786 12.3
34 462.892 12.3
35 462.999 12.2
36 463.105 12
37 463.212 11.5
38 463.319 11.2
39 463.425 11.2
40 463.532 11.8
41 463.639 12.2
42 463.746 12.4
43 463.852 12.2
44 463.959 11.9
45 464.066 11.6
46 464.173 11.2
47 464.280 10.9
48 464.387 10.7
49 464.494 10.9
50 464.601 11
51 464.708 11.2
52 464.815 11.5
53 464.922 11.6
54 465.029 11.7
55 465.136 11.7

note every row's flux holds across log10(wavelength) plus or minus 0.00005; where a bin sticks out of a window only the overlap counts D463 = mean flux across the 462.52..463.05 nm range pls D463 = 12.3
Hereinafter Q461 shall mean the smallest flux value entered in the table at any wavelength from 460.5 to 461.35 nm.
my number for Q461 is 10.1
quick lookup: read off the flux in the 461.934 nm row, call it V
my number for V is 11.2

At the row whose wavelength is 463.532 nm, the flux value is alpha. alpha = 11.8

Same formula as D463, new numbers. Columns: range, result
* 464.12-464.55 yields 10.9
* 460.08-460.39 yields 10.9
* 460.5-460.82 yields 10.5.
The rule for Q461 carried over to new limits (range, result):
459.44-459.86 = 10.3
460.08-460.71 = 10.6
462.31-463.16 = 12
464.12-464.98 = 10.7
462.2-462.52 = 12.1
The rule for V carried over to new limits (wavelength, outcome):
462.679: 12.3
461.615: 10.4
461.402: 10.3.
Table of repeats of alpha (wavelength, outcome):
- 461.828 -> 10.7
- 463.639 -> 12.2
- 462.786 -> 12.3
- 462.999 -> 12.2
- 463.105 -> 12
